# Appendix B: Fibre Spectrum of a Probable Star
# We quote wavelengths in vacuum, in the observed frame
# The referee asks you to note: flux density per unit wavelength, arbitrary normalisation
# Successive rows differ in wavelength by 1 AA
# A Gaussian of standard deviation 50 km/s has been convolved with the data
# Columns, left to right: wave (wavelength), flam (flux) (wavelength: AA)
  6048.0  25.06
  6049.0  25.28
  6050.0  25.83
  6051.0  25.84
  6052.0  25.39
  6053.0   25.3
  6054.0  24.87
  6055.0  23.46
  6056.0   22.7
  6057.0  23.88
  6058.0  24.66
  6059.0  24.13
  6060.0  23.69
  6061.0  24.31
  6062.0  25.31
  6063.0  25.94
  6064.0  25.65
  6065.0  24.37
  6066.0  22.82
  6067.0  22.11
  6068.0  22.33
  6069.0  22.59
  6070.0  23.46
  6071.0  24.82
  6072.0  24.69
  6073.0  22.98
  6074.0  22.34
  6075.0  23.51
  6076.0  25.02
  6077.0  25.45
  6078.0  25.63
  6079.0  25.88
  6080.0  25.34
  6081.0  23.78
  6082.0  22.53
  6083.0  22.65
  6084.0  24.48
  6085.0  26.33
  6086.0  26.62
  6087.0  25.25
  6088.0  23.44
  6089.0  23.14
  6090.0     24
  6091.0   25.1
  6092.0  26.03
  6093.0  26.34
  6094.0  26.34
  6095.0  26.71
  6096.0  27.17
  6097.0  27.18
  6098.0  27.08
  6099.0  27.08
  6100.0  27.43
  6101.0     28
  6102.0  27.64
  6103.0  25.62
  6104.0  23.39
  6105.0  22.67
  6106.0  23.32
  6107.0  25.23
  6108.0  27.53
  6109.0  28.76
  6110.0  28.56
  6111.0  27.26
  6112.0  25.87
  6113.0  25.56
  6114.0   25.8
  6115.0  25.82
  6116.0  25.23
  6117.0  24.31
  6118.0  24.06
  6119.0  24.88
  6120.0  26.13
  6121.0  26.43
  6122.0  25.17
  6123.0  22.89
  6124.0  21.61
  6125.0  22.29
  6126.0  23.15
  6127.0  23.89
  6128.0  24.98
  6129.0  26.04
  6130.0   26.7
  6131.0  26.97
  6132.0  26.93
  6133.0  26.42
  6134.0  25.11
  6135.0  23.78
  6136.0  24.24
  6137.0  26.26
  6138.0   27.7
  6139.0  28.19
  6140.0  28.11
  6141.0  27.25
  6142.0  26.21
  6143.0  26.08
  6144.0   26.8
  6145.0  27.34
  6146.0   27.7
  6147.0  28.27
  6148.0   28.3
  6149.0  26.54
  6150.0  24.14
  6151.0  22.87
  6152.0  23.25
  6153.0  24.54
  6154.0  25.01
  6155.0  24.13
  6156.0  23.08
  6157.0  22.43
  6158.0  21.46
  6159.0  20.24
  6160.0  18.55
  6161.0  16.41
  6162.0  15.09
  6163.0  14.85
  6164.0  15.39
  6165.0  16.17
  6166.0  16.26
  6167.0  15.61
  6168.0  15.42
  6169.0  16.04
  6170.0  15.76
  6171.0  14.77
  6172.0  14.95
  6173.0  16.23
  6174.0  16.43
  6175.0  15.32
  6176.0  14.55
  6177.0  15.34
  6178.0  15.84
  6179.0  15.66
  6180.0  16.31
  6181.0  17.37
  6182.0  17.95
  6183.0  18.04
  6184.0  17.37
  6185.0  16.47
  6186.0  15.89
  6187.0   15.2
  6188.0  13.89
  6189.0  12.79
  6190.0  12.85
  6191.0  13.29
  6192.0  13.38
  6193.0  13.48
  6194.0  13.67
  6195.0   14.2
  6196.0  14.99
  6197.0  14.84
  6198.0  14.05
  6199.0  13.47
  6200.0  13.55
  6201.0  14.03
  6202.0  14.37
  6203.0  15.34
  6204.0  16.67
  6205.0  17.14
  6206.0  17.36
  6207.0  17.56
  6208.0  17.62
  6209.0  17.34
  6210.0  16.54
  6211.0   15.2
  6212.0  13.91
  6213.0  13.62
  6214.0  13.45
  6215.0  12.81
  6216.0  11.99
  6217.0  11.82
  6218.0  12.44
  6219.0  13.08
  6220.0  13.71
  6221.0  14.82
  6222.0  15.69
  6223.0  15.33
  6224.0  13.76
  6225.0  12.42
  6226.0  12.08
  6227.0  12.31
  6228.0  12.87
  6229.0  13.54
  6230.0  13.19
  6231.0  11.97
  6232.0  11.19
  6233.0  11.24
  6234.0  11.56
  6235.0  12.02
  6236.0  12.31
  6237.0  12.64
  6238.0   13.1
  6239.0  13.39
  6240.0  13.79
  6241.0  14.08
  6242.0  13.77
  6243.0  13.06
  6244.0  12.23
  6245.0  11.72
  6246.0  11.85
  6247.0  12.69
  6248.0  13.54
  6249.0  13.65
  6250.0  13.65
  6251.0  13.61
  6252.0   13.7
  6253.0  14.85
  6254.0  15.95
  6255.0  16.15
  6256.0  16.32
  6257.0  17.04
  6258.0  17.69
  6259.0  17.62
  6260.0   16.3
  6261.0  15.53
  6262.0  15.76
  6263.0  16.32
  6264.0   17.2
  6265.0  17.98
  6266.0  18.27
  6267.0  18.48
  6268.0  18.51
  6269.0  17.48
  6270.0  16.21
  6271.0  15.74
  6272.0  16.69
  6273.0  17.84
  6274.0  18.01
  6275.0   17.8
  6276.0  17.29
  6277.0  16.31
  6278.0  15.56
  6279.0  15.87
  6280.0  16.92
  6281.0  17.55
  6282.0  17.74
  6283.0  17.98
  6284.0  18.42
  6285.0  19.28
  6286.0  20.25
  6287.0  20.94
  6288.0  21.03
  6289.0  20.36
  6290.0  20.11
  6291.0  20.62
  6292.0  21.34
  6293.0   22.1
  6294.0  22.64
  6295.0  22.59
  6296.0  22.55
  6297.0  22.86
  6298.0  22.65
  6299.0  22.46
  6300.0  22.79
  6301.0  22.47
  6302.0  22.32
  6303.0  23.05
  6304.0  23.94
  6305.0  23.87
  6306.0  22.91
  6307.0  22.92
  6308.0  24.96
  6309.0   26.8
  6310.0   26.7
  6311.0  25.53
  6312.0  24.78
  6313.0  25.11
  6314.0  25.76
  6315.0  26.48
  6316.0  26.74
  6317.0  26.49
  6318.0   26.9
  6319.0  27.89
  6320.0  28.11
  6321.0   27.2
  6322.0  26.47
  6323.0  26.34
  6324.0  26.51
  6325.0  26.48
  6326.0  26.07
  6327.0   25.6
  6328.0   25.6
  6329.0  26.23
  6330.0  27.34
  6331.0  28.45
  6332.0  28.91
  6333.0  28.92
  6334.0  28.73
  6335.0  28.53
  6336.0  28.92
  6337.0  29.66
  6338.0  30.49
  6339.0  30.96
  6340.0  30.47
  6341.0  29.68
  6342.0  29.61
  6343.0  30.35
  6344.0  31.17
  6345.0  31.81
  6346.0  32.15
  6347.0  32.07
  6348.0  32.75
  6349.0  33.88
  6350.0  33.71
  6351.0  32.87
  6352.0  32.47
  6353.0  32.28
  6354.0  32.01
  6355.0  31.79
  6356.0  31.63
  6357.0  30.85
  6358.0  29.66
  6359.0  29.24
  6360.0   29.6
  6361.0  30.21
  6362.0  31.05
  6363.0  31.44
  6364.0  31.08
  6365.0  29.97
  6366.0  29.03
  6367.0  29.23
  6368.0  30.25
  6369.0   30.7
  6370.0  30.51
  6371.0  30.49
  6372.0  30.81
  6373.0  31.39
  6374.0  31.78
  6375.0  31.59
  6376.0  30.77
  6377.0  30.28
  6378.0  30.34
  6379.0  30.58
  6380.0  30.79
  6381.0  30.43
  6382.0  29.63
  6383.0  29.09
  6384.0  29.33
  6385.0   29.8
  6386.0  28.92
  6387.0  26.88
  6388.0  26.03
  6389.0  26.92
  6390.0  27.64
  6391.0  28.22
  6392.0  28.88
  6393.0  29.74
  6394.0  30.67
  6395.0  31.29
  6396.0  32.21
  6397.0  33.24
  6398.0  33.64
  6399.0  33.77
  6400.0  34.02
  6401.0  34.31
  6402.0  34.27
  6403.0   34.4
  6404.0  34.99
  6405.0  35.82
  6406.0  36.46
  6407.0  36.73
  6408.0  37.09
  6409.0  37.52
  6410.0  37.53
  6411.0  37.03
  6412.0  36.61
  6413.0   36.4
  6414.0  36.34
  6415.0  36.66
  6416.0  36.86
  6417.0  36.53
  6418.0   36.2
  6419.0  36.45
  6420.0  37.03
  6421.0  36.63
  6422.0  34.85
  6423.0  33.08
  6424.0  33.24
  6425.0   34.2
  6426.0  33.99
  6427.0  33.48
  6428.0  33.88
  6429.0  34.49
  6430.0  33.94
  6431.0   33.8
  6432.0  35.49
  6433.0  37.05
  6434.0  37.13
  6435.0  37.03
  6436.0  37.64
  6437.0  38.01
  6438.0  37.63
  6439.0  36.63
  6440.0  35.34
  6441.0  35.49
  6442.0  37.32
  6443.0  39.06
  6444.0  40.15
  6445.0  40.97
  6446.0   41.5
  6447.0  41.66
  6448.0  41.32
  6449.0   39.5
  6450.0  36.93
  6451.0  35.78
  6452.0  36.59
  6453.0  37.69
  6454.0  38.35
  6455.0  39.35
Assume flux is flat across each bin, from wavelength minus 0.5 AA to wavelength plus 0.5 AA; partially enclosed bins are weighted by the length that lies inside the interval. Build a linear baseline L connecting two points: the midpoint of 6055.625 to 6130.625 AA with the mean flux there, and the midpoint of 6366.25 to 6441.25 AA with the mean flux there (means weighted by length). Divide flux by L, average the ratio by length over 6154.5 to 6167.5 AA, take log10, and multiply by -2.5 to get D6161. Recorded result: 0.405 mag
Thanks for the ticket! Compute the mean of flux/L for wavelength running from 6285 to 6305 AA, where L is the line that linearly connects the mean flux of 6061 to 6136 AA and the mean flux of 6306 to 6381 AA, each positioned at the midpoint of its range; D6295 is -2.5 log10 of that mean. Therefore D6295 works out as 0.28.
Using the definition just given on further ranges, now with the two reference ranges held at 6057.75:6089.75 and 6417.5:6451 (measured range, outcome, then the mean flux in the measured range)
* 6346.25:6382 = 0.106 mag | 31.1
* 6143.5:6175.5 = 0.315 mag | 20.3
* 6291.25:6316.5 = 0.327 mag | 23.8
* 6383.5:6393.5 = 0.236 mag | 28.2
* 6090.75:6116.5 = -0.043 mag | 26.3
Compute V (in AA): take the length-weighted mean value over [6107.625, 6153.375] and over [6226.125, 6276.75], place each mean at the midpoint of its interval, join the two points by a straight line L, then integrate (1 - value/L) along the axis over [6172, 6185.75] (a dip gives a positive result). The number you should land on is 3.2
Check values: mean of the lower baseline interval 25.8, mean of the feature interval 16.3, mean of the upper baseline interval 14.8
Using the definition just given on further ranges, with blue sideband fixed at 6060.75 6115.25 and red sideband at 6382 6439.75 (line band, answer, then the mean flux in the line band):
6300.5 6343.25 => 6.5 AA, 26.8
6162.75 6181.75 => 8.1 AA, 15.7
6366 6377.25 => 0.8 AA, 30.6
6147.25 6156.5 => 0.7 AA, 24.7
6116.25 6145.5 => 0.9 AA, 25.5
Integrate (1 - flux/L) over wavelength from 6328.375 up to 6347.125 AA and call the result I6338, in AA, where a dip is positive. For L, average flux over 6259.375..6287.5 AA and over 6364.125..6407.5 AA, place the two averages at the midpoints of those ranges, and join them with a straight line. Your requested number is -3.3 AA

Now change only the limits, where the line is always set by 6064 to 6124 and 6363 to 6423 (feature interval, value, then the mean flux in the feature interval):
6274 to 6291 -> 6.5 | 18.4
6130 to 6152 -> -0.1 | 26.4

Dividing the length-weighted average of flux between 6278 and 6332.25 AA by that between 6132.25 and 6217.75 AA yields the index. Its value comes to 1.3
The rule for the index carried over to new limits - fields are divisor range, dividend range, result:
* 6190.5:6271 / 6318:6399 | 2.07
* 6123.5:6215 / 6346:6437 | 1.70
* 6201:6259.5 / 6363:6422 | 2.31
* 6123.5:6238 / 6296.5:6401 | 1.60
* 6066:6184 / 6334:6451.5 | 1.42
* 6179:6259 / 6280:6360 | 1.84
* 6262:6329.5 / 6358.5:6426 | 1.48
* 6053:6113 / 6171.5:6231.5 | 0.59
